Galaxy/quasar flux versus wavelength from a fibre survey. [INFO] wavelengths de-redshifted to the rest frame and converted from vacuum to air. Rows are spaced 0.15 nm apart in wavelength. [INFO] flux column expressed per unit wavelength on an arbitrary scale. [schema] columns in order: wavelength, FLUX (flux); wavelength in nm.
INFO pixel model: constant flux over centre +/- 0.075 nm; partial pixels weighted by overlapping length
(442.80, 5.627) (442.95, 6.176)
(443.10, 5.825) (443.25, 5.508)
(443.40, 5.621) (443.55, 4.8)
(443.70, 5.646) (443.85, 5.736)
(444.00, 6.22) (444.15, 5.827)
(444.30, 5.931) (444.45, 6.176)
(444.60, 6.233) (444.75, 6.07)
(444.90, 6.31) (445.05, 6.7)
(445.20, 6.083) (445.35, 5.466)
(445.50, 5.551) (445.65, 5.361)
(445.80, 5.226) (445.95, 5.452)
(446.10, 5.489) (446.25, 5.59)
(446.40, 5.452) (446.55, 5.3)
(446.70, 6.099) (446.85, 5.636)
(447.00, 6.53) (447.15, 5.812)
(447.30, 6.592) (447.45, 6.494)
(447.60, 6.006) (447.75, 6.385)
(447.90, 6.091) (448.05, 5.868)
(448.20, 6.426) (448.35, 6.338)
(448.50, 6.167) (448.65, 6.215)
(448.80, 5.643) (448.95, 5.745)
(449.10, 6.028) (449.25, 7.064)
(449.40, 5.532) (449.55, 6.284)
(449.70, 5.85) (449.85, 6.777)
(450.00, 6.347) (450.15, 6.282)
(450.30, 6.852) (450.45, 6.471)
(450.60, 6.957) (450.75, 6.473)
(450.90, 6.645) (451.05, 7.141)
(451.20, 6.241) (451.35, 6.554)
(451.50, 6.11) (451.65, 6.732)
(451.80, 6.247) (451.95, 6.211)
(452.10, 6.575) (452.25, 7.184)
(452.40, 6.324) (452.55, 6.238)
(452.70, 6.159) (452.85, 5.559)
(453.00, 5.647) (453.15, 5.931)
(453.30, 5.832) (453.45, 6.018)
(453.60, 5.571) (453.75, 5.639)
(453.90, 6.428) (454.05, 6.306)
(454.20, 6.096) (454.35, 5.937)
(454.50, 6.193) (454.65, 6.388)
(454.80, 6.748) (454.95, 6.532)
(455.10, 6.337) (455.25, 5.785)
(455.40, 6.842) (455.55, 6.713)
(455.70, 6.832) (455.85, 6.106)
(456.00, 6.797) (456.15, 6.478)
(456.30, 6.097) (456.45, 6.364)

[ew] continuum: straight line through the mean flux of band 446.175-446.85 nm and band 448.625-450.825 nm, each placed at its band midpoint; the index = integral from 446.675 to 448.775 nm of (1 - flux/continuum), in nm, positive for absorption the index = -0.11 nm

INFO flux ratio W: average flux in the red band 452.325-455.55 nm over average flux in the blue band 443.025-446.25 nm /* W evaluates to 1.1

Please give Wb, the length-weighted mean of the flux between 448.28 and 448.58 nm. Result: 6.25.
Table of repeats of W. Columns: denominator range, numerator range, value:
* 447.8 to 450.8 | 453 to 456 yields 0.99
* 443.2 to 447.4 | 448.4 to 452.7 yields 1.10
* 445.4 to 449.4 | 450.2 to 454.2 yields 1.06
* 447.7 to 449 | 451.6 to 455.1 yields 1.02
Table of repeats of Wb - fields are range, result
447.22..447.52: 6.53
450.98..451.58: 6.51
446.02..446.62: 5.46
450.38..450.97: 6.64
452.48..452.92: 5.99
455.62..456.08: 6.58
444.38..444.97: 6.2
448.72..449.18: 5.82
